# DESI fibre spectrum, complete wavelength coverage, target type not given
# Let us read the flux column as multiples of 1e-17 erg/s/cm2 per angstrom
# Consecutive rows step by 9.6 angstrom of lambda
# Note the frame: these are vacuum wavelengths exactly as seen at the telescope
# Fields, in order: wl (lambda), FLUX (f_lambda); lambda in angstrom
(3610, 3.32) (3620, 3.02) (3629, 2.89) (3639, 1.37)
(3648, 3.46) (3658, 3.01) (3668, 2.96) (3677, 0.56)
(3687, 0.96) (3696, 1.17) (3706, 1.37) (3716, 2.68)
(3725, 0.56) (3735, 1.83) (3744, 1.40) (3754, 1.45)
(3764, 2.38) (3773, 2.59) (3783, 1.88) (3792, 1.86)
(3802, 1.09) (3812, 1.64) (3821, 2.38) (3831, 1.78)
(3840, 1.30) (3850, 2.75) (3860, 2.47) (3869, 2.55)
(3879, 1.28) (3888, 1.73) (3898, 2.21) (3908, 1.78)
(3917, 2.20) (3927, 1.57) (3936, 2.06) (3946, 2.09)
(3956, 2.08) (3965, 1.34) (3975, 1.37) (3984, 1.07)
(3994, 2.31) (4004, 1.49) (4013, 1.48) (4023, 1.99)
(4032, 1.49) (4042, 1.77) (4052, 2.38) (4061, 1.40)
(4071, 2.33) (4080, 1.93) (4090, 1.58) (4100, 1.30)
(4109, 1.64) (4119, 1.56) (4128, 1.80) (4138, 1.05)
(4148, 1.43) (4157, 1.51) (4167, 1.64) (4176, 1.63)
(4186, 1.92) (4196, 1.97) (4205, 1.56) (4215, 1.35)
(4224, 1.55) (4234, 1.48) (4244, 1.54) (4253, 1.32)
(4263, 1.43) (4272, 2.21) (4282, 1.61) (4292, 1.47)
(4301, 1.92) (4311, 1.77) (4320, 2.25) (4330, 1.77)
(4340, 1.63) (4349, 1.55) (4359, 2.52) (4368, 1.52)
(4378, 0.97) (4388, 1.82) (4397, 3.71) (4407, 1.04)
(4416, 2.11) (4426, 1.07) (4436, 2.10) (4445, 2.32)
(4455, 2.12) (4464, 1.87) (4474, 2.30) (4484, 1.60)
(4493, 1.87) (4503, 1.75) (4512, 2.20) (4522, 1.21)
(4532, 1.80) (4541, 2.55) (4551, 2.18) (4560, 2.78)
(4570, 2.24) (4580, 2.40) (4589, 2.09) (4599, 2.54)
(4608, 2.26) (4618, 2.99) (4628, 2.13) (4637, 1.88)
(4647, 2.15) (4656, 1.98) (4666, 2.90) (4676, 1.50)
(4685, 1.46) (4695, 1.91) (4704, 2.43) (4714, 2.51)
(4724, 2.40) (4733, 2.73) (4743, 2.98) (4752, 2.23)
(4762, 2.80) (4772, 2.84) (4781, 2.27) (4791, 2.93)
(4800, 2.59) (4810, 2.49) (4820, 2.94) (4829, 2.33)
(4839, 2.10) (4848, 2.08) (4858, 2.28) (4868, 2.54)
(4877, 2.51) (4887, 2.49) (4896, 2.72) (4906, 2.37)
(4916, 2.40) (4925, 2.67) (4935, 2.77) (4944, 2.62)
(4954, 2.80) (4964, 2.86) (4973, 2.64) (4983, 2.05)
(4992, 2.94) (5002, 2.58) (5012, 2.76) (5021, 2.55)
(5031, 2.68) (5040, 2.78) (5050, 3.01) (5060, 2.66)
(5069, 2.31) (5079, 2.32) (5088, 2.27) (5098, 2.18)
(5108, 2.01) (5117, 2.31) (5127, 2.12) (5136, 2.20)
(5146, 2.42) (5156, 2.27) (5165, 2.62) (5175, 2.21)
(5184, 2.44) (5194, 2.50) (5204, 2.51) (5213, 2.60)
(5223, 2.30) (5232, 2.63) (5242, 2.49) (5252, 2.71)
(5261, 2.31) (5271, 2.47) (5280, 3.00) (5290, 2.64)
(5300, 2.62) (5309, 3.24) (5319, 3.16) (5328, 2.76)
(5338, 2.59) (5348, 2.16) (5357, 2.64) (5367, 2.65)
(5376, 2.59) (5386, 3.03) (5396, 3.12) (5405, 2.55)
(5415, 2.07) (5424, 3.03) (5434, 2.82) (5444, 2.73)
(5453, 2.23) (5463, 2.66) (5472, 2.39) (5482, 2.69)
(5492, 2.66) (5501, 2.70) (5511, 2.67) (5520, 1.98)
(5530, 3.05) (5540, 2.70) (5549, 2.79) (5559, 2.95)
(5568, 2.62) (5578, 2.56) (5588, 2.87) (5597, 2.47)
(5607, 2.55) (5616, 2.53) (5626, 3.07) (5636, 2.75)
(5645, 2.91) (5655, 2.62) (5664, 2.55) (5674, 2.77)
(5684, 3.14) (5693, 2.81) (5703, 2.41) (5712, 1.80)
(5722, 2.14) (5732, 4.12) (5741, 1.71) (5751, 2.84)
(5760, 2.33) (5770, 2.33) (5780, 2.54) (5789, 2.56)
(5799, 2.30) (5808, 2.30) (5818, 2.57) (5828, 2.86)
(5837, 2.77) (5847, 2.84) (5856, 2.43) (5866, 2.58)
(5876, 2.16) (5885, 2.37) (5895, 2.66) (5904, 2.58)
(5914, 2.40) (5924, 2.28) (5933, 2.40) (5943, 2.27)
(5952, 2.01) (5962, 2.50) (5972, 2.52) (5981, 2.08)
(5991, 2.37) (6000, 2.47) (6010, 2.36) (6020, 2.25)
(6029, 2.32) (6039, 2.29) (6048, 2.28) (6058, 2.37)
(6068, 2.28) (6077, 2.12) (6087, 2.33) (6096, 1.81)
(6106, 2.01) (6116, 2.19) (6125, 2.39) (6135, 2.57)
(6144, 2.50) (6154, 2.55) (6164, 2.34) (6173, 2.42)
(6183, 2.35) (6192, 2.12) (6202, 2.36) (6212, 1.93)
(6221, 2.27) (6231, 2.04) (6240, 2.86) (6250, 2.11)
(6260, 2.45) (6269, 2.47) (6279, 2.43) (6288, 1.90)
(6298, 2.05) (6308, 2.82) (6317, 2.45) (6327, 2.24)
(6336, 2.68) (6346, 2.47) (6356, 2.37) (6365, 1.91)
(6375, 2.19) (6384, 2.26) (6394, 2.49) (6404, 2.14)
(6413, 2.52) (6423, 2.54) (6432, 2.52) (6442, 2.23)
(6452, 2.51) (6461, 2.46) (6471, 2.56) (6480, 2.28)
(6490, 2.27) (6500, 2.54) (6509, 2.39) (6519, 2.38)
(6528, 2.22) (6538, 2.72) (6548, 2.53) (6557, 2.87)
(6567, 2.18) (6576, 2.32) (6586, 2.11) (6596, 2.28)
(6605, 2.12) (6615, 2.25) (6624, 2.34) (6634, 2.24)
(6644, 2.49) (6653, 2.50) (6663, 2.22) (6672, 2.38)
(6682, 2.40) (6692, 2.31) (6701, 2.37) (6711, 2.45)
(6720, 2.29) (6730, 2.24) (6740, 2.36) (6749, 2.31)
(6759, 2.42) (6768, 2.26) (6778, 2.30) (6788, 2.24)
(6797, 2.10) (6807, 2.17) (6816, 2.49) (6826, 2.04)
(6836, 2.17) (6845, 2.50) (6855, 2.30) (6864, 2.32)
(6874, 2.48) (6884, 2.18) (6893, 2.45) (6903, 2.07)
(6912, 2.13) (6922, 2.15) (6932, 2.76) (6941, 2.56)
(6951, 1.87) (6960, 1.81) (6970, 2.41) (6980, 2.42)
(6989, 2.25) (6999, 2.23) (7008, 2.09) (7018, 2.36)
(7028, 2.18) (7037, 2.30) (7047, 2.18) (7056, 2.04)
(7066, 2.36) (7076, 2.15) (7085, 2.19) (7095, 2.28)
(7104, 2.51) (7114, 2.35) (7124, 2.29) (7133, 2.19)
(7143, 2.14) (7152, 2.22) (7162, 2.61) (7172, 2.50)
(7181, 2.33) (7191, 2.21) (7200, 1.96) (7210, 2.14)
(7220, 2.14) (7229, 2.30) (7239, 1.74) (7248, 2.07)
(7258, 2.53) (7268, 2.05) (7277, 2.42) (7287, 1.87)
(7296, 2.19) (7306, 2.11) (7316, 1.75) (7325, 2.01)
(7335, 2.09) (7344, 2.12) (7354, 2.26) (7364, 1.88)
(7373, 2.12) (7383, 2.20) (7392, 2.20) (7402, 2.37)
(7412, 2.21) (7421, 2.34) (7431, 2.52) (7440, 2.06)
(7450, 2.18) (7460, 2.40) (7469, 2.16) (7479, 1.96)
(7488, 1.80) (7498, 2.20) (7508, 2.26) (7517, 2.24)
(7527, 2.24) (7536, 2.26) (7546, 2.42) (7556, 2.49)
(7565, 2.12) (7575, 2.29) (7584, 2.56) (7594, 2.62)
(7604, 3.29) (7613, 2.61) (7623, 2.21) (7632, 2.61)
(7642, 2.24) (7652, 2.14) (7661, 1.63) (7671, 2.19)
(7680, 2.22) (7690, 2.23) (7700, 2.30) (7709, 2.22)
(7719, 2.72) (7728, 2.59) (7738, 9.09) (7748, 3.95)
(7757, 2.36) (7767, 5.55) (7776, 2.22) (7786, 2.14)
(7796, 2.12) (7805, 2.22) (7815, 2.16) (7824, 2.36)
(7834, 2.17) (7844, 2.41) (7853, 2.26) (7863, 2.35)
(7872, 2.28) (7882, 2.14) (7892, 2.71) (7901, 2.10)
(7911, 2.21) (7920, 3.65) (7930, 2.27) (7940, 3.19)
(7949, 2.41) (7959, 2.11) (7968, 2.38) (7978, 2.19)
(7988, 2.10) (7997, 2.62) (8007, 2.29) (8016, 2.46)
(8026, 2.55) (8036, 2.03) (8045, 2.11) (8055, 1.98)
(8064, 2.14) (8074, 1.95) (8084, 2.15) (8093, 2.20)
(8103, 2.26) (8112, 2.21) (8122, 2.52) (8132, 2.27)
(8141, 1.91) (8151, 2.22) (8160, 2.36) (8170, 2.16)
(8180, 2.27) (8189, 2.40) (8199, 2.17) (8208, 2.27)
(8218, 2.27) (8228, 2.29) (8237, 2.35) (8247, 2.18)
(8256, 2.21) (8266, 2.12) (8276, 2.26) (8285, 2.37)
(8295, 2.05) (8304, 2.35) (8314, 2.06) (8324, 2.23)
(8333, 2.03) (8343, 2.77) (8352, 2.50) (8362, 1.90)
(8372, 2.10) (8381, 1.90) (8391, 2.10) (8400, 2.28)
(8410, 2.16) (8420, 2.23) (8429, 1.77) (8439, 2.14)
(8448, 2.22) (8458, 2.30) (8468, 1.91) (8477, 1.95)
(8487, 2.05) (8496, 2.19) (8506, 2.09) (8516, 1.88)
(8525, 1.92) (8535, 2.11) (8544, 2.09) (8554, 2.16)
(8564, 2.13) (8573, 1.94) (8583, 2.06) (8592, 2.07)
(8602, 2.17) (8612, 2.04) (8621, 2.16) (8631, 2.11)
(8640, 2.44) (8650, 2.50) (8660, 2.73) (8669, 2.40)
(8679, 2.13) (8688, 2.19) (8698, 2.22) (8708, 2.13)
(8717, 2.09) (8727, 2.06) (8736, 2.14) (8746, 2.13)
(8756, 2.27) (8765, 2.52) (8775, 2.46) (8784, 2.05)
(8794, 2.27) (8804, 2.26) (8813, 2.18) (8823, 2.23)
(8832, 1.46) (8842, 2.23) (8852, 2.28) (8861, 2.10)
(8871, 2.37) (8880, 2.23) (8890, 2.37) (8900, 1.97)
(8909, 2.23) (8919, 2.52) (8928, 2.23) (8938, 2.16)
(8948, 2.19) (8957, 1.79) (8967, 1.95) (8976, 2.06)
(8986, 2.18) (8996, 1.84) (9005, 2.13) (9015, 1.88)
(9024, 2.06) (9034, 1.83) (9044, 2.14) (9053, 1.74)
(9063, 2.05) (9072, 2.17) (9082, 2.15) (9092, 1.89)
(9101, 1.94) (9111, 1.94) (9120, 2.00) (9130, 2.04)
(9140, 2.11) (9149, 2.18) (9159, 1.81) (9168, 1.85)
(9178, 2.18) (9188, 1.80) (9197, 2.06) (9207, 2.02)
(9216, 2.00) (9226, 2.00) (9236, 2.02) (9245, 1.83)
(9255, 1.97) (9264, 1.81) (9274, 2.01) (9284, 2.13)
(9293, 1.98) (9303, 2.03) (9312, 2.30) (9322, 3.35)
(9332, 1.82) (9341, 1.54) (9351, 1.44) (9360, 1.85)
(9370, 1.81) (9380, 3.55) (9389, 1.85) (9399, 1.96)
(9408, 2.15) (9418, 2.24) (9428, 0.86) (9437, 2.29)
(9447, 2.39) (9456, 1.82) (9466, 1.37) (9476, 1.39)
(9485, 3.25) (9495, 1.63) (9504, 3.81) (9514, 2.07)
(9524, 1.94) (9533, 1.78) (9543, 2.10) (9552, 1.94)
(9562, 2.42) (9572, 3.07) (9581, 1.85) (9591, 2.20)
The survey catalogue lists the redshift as 0.18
